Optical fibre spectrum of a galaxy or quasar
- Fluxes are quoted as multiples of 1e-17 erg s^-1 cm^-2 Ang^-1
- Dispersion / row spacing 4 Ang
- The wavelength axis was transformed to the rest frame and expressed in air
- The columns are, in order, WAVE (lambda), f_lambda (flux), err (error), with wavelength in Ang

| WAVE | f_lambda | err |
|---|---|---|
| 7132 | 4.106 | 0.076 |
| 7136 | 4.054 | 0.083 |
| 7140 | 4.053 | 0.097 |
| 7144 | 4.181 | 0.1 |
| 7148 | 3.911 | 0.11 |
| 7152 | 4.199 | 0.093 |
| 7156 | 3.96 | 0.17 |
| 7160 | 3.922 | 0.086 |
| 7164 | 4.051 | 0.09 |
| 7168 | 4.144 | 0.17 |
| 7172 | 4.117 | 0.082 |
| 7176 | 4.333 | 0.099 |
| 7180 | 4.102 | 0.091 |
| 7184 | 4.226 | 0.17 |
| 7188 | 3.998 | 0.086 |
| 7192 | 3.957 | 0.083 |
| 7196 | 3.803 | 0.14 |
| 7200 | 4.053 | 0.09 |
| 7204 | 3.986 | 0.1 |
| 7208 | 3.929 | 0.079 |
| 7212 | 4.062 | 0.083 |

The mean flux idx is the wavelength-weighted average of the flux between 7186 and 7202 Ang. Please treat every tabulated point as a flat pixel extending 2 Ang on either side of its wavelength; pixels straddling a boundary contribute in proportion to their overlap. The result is 3.95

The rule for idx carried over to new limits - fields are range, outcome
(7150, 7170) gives 4.06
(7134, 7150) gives 4.05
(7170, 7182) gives 4.18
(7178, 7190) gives 4.11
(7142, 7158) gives 4.06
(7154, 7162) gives 3.94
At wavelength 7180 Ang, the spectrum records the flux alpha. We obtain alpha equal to 4.102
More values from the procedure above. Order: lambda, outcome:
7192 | 3.957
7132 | 4.106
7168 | 4.144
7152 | 4.199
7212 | 4.062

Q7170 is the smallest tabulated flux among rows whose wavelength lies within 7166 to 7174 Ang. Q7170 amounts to 4.117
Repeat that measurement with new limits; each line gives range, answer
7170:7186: 4.102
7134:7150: 3.911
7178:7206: 3.803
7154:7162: 3.922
